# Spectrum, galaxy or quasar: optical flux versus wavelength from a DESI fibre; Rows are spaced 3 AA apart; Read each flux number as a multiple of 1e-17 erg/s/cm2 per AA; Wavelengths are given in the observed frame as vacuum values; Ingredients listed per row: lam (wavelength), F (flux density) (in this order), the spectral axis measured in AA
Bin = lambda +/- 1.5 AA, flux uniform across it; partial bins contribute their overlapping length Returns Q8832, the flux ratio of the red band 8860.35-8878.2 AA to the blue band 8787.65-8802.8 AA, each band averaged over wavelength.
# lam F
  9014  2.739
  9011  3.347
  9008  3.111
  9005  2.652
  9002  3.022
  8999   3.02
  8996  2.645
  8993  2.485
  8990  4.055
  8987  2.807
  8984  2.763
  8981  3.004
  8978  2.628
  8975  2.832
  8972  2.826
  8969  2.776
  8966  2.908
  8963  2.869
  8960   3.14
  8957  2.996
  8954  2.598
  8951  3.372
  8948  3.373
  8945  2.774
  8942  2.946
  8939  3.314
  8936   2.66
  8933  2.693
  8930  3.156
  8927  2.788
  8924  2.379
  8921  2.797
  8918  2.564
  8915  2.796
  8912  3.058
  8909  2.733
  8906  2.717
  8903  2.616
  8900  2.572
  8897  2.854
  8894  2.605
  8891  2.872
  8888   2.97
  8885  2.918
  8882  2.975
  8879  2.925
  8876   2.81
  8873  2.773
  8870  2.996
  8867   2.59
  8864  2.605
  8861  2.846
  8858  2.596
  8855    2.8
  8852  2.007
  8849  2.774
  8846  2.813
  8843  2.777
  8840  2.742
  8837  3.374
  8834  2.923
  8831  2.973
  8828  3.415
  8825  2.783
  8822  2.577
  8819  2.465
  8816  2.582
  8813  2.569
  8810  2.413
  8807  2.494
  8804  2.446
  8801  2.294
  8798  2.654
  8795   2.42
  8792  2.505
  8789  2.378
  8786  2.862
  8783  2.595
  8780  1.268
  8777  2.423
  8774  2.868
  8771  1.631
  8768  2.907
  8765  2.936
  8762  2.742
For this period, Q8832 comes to 1.1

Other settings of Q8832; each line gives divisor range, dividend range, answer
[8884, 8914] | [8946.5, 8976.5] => 1.06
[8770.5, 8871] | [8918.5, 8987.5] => 1.11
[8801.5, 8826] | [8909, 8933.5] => 1.10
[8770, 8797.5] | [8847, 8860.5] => 1.10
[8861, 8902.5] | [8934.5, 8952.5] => 1.10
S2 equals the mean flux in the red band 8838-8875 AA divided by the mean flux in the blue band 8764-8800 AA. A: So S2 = 1.11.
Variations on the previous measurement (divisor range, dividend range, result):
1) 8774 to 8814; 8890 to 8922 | 1.13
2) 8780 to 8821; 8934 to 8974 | 1.20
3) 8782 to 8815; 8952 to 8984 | 1.14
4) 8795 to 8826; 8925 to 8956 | 1.17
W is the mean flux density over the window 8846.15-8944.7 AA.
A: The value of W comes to 2.77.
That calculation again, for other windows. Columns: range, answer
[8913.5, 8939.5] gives 2.77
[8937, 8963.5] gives 3.04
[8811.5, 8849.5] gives 2.83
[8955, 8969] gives 2.94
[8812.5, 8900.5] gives 2.79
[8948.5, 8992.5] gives 2.97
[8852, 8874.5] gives 2.69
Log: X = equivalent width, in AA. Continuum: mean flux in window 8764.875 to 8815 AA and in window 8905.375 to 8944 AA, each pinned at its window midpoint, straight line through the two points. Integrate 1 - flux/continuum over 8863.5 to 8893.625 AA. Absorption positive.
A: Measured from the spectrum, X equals -1.7 AA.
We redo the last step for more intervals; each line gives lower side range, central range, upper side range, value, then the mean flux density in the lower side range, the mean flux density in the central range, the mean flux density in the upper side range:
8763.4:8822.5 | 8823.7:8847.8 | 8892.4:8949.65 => -3.7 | 2.46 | 2.97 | 2.81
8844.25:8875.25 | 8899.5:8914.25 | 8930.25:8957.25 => 0.5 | 2.68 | 2.75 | 2.98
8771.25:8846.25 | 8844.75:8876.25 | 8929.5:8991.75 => 0.5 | 2.6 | 2.69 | 2.97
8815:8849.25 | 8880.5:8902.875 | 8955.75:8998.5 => 0.5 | 2.86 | 2.81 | 2.91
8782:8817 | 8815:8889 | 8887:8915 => -4.2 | 2.52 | 2.8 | 2.77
